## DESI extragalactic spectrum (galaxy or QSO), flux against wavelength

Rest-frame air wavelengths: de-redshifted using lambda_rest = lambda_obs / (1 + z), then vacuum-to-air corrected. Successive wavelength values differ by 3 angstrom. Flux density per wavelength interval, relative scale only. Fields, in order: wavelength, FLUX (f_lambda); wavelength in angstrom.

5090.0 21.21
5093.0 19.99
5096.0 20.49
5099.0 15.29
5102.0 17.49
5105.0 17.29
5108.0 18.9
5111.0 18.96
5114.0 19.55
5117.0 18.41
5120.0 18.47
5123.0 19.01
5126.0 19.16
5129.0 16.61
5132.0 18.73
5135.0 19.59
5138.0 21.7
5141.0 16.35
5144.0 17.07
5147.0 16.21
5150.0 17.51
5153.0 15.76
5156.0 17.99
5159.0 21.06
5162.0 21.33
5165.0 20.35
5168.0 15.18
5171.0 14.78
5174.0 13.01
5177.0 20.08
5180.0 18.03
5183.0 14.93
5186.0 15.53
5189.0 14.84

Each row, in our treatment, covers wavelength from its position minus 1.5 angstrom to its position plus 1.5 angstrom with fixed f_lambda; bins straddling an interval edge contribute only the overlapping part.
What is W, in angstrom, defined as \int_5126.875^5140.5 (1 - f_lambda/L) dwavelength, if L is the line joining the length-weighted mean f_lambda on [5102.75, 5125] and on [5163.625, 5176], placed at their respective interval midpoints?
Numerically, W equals -1.0 angstrom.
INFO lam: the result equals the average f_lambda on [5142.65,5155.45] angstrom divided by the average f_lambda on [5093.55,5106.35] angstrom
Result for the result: 0.94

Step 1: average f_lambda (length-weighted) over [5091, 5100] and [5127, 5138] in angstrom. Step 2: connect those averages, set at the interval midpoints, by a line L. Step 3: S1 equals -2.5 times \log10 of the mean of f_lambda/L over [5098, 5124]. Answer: 0.04 mag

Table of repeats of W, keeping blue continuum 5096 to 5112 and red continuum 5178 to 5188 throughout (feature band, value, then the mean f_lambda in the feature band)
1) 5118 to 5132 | -0.8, 18.4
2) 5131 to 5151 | -1.2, 18.2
